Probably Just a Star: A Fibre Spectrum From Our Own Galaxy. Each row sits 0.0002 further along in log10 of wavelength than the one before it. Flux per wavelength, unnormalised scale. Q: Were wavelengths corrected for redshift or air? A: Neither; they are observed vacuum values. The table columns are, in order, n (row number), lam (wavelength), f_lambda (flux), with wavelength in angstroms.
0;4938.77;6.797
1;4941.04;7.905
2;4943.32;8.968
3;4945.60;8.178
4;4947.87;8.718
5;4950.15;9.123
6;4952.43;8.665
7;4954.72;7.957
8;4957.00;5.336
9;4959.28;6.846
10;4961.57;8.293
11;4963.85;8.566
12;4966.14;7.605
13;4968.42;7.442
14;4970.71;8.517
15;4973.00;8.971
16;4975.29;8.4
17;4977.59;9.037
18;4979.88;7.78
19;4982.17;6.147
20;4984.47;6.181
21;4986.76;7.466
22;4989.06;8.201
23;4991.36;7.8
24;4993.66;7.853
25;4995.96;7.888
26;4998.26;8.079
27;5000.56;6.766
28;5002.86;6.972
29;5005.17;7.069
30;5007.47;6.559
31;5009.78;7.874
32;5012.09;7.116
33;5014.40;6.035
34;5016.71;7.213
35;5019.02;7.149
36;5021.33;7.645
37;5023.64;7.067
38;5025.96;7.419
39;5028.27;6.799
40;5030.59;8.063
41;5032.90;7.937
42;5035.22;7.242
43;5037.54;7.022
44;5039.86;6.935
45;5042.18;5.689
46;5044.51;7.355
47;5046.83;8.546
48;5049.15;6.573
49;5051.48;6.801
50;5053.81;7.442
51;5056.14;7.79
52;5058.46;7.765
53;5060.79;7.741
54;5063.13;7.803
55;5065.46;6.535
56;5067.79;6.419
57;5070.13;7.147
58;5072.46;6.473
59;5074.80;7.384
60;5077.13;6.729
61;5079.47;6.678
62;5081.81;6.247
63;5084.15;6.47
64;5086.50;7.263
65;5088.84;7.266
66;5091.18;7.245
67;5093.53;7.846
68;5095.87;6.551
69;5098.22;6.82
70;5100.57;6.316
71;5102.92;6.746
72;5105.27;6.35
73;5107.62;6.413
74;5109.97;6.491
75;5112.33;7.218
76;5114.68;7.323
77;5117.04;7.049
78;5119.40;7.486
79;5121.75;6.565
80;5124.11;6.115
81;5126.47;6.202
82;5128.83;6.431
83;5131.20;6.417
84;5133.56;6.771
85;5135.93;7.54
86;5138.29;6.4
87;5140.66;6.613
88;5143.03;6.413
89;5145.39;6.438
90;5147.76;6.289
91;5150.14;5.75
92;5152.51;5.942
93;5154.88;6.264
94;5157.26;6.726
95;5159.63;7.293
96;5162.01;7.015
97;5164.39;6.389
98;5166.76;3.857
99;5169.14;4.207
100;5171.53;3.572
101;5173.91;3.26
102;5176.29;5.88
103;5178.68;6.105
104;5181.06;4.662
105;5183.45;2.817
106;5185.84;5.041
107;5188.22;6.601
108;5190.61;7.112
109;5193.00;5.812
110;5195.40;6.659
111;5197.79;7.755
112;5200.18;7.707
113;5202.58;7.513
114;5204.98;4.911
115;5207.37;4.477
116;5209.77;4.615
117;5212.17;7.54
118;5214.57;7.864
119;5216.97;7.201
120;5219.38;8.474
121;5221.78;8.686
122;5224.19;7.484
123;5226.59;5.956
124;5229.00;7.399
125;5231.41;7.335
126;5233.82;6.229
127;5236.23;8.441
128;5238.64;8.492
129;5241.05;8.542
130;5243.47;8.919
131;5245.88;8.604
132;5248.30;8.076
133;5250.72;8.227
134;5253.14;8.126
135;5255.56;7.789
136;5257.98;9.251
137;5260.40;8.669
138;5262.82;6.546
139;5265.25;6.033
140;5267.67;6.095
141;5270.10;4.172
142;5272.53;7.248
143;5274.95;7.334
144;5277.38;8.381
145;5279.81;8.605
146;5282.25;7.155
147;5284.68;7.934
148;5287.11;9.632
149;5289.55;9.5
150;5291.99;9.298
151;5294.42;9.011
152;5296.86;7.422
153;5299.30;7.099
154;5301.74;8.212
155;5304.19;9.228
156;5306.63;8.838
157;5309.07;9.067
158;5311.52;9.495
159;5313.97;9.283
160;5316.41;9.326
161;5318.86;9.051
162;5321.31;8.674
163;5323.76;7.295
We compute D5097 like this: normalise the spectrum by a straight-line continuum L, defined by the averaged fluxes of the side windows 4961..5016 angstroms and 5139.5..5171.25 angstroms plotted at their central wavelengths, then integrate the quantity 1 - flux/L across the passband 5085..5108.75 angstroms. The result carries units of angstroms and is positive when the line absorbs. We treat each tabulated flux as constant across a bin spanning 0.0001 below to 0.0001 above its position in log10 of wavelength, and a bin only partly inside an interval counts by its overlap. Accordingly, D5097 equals -1.1 angstroms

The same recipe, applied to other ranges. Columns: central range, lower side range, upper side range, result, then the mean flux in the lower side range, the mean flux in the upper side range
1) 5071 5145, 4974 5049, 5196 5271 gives 5.8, 7.35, 7.34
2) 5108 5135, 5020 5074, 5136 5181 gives -1.9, 7.23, 5.81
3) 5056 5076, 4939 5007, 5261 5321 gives 1.7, 7.79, 8.1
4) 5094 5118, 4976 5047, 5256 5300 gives 2.3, 7.31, 7.75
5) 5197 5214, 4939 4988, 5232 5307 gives 3.3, 7.89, 7.96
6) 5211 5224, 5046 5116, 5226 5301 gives -0.5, 7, 7.81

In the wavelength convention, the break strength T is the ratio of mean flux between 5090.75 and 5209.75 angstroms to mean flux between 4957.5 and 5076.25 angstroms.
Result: 0.8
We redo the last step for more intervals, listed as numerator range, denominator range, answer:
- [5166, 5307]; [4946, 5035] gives 0.93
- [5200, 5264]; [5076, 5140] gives 1.11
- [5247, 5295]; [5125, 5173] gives 1.28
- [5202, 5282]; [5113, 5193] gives 1.22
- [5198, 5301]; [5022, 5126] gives 1.08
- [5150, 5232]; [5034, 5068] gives 0.86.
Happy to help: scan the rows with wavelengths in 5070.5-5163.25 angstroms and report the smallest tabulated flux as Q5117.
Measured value 5.75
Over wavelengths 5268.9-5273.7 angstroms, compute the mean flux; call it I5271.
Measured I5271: 5.7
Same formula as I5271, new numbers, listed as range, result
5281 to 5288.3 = 8.24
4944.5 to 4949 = 8.46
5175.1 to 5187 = 4.9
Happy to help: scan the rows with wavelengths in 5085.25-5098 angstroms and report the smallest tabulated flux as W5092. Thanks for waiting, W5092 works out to 6.551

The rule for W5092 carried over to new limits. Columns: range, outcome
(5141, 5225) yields 2.817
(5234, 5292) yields 4.172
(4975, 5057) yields 5.689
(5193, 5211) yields 4.477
